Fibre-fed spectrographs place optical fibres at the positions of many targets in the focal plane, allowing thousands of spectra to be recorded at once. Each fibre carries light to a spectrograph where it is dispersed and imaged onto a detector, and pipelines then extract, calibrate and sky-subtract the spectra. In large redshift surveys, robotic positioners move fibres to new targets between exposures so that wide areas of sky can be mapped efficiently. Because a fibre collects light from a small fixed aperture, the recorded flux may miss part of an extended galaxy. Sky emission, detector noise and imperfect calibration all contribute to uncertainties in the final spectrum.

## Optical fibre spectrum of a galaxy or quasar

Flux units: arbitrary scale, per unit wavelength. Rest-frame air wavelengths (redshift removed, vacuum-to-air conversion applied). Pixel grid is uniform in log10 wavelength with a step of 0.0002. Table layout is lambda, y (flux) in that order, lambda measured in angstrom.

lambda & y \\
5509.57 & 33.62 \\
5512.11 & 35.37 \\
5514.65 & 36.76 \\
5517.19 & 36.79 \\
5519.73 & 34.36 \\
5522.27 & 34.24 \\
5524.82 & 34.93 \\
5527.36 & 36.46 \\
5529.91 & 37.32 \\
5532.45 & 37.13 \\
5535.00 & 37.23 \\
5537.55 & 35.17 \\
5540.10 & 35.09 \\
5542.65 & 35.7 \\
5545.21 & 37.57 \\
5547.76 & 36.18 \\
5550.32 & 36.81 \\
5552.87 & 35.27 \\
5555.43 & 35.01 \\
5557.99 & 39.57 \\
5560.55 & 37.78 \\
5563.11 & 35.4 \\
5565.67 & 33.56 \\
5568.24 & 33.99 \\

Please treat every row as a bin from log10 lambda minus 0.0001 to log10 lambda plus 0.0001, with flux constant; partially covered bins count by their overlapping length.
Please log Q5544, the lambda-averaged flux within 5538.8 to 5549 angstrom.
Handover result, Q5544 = 36.1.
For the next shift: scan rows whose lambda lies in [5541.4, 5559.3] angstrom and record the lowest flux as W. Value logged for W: 35.01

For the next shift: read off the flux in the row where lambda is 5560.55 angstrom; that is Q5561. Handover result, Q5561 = 37.78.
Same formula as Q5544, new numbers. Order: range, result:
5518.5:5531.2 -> 35.5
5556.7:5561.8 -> 38.7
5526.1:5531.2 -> 36.9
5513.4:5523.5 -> 35.6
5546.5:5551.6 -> 36.5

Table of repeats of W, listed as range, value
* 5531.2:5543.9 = 35.09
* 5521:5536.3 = 34.24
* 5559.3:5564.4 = 35.4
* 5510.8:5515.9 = 35.37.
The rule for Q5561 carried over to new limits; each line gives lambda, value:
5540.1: 35.09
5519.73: 34.36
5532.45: 37.13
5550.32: 36.81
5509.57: 33.62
